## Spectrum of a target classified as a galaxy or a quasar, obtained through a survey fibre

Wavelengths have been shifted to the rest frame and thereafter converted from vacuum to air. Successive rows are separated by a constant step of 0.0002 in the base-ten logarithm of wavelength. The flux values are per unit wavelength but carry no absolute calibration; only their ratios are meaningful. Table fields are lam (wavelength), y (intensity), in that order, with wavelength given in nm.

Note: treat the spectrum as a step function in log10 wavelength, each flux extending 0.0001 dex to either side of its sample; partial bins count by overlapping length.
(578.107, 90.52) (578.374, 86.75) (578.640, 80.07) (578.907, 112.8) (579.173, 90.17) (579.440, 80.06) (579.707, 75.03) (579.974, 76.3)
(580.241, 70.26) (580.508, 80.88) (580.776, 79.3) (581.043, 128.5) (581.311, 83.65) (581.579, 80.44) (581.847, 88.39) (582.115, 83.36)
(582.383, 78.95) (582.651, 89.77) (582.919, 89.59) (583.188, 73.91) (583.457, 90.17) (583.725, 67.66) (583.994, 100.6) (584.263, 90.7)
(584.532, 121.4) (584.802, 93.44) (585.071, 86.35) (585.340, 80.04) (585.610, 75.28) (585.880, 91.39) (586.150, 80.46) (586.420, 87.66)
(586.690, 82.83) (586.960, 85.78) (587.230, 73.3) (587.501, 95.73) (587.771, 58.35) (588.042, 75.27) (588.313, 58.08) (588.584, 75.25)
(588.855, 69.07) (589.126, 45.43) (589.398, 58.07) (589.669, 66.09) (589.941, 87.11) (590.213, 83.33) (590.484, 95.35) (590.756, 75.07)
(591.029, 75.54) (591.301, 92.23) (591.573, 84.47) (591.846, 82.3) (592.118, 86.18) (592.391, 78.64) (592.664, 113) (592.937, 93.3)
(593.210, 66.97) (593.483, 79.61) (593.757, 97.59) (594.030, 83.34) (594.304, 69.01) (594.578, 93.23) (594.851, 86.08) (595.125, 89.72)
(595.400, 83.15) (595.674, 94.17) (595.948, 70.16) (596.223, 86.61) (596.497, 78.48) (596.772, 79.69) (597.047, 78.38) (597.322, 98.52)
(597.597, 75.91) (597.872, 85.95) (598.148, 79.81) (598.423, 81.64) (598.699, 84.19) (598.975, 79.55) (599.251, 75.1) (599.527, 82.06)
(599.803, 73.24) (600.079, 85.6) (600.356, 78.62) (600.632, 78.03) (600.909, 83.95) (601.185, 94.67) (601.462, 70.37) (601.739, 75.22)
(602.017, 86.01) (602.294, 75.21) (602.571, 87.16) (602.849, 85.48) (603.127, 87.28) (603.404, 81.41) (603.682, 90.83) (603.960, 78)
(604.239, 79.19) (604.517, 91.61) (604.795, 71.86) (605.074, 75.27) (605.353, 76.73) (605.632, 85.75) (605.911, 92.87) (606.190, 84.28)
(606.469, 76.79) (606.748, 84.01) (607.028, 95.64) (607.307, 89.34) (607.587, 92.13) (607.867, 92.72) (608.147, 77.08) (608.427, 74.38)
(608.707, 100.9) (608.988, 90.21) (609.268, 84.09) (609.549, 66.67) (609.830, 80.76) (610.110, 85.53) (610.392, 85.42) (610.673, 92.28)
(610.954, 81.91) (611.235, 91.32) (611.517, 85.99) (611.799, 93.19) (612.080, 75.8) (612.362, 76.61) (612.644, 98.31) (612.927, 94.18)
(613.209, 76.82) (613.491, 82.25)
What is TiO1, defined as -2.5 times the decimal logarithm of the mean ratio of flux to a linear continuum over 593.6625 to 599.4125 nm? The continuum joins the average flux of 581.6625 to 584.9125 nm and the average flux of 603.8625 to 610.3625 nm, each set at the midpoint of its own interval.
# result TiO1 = 0.036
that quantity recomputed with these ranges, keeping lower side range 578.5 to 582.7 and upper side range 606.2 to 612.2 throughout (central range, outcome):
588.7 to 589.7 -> 0.402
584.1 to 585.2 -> -0.143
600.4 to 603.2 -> 0.046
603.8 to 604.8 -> 0.054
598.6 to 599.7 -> 0.077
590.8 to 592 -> 0.037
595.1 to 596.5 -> 0.026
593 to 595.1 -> 0.035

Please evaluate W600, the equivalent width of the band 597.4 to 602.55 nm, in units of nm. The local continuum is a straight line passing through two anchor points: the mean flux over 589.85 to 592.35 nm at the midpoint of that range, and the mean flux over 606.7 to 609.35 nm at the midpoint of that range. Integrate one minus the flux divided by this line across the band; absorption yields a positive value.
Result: 0.34 nm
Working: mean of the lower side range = 84.4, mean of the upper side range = 88.3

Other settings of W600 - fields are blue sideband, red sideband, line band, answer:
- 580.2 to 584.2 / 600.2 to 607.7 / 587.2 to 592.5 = 0.58 nm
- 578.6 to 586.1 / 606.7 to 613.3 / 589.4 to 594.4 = 0.20 nm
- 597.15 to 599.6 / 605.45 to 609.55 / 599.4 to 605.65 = 0.21 nm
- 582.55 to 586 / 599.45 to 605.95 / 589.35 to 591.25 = 0.16 nm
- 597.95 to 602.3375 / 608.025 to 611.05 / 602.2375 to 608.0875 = -0.17 nm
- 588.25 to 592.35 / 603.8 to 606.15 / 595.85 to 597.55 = -0.08 nm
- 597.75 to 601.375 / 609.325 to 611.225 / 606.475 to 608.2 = -0.12 nm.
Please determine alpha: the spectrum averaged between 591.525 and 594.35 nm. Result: 85.5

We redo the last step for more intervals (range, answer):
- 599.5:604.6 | 82.2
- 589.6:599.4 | 83.7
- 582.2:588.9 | 83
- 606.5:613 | 86.2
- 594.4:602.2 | 82.3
